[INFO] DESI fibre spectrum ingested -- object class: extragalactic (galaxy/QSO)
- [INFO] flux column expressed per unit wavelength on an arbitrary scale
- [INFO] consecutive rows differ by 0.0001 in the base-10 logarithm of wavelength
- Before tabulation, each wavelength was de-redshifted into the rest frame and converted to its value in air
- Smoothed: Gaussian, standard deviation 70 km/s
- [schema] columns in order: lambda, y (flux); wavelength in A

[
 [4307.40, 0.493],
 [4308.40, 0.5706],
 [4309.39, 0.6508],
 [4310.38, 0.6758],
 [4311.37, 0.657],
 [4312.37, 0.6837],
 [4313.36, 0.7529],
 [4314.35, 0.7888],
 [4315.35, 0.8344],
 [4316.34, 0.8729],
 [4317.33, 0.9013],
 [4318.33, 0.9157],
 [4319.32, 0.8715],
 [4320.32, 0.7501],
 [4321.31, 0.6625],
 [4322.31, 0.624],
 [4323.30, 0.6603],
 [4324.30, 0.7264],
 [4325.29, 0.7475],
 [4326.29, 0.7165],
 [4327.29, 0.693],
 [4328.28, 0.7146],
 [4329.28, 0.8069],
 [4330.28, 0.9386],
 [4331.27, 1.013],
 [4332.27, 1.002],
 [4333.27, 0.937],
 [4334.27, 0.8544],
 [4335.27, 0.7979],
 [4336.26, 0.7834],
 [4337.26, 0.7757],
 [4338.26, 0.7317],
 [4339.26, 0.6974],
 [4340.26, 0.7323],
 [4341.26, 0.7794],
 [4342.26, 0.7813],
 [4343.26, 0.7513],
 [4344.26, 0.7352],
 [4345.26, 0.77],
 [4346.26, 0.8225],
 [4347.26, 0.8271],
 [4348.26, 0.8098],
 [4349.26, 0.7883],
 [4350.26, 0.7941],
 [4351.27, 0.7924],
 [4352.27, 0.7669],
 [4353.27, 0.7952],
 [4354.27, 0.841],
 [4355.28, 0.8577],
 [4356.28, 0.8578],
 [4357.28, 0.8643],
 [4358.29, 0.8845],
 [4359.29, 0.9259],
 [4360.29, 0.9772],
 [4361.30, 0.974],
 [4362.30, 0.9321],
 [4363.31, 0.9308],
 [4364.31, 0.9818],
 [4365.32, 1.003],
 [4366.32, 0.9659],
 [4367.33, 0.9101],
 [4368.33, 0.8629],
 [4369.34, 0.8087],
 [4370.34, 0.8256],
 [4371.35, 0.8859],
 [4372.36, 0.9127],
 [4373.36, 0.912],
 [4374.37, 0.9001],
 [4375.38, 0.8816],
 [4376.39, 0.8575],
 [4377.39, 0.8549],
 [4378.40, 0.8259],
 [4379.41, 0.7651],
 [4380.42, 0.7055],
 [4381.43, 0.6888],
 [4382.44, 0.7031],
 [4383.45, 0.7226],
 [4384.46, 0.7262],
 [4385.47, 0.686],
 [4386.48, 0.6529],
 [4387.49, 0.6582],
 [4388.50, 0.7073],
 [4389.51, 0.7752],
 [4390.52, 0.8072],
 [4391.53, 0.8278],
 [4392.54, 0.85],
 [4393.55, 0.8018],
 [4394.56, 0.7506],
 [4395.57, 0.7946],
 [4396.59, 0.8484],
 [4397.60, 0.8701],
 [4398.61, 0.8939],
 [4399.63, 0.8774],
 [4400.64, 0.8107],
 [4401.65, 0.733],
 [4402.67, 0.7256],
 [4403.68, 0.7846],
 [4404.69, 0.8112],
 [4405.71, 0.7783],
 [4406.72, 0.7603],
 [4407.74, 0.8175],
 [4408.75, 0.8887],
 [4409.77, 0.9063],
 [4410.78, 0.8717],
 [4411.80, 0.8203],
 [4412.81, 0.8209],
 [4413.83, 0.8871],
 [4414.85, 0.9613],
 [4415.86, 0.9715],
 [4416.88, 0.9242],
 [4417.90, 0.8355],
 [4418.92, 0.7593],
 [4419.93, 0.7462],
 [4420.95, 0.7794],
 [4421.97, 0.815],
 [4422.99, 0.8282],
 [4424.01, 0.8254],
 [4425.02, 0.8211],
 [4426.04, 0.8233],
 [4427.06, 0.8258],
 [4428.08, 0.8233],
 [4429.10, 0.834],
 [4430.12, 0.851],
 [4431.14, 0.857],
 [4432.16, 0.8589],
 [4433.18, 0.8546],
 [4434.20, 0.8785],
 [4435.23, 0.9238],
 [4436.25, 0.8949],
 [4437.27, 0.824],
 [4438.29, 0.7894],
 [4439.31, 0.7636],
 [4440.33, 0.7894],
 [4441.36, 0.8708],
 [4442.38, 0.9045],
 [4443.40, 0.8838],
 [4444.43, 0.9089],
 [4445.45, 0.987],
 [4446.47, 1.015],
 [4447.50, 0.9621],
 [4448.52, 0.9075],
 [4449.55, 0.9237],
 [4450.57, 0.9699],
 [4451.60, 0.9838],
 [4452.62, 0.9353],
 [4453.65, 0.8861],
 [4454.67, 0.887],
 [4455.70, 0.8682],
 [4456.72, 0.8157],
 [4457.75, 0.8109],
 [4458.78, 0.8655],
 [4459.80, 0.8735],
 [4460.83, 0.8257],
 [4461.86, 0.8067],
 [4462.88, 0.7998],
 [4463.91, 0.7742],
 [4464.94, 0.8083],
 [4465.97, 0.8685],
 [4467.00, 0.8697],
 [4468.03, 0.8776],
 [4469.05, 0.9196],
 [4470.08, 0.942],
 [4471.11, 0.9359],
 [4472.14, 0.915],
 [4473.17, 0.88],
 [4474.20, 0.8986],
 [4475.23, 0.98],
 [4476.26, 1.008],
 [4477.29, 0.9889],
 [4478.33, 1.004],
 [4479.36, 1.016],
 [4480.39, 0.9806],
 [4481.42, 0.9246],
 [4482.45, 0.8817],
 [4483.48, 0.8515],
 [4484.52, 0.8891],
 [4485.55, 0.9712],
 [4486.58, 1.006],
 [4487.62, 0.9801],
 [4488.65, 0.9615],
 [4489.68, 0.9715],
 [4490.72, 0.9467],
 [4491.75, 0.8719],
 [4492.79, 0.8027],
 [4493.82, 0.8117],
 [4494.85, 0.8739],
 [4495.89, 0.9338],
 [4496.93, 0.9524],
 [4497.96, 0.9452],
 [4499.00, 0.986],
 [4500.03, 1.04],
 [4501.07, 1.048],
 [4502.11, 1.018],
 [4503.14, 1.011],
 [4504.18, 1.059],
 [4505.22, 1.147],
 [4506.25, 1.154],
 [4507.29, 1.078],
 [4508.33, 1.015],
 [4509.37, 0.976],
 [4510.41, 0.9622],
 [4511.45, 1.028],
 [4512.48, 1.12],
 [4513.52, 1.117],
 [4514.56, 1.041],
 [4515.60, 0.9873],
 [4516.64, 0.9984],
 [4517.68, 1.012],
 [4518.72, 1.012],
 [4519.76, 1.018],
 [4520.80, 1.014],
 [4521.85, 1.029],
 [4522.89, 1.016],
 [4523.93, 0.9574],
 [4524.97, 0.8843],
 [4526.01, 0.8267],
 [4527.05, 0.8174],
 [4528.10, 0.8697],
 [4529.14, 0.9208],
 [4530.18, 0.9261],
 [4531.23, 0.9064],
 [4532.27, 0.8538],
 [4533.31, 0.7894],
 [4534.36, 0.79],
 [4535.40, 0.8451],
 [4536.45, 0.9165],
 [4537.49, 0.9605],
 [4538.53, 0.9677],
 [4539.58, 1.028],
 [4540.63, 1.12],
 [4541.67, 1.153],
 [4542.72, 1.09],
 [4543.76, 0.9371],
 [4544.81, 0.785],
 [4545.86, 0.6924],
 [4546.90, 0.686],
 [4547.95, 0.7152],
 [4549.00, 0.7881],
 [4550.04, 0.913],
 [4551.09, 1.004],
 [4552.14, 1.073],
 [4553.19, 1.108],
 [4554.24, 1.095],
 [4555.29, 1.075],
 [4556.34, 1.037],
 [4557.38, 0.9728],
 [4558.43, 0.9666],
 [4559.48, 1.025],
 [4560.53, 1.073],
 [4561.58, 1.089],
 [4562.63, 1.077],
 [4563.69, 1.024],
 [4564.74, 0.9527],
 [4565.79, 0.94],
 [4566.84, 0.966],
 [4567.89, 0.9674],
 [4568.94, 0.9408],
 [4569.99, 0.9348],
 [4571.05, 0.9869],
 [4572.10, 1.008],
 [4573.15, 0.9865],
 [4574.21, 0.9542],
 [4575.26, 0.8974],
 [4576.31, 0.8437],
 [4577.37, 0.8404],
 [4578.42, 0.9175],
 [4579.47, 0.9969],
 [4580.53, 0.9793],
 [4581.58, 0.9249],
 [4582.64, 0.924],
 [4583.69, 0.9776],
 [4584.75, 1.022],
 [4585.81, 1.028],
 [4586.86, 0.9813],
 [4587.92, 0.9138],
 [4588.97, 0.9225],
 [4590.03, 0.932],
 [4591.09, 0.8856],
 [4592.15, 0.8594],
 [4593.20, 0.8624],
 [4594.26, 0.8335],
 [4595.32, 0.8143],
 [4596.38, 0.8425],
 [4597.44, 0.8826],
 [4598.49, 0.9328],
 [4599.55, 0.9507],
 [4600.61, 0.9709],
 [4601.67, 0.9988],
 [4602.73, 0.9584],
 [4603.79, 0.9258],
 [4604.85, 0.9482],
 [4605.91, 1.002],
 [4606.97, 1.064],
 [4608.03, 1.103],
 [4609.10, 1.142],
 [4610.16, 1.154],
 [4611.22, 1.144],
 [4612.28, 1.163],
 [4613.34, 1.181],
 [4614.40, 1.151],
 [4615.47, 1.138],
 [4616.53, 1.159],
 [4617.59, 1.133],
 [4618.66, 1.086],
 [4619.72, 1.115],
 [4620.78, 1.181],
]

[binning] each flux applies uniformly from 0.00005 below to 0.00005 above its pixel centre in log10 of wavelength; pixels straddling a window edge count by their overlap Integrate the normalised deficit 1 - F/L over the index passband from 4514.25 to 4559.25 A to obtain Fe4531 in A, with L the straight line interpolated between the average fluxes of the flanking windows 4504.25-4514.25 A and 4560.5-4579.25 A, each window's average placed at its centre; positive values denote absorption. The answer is 3.3 A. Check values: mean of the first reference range 1.07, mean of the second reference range 0.964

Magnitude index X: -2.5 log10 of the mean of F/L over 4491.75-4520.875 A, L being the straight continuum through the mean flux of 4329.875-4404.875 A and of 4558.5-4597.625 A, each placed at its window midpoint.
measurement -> -0.11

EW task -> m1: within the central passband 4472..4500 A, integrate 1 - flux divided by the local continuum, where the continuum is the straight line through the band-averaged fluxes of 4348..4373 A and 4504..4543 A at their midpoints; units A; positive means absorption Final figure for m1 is 0.7 A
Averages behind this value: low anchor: 0.879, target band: 0.937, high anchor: 0.983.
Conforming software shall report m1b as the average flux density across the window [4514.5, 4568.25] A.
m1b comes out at 0.955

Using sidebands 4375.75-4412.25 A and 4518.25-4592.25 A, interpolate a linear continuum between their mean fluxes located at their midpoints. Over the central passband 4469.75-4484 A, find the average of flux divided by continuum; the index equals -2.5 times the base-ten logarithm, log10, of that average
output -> -0.09 mag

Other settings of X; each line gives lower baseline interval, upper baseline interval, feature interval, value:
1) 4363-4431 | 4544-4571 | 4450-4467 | 0.02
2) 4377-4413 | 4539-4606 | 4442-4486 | -0.07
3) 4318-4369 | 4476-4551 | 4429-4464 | 0.03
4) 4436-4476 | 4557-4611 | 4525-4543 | 0.01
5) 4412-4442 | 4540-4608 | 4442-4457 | -0.08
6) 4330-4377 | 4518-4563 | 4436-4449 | 0.02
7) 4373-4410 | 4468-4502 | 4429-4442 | 0.02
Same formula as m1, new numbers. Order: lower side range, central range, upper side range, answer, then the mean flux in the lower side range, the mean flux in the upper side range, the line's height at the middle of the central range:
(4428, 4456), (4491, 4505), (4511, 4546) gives -0.3 A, 0.888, 0.956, 0.932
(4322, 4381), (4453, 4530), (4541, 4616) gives -2.1 A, 0.832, 0.973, 0.919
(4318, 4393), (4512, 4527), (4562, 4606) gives -1.5 A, 0.814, 0.94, 0.905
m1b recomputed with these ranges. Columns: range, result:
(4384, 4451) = 0.836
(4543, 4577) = 0.954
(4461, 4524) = 0.962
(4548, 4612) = 0.971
